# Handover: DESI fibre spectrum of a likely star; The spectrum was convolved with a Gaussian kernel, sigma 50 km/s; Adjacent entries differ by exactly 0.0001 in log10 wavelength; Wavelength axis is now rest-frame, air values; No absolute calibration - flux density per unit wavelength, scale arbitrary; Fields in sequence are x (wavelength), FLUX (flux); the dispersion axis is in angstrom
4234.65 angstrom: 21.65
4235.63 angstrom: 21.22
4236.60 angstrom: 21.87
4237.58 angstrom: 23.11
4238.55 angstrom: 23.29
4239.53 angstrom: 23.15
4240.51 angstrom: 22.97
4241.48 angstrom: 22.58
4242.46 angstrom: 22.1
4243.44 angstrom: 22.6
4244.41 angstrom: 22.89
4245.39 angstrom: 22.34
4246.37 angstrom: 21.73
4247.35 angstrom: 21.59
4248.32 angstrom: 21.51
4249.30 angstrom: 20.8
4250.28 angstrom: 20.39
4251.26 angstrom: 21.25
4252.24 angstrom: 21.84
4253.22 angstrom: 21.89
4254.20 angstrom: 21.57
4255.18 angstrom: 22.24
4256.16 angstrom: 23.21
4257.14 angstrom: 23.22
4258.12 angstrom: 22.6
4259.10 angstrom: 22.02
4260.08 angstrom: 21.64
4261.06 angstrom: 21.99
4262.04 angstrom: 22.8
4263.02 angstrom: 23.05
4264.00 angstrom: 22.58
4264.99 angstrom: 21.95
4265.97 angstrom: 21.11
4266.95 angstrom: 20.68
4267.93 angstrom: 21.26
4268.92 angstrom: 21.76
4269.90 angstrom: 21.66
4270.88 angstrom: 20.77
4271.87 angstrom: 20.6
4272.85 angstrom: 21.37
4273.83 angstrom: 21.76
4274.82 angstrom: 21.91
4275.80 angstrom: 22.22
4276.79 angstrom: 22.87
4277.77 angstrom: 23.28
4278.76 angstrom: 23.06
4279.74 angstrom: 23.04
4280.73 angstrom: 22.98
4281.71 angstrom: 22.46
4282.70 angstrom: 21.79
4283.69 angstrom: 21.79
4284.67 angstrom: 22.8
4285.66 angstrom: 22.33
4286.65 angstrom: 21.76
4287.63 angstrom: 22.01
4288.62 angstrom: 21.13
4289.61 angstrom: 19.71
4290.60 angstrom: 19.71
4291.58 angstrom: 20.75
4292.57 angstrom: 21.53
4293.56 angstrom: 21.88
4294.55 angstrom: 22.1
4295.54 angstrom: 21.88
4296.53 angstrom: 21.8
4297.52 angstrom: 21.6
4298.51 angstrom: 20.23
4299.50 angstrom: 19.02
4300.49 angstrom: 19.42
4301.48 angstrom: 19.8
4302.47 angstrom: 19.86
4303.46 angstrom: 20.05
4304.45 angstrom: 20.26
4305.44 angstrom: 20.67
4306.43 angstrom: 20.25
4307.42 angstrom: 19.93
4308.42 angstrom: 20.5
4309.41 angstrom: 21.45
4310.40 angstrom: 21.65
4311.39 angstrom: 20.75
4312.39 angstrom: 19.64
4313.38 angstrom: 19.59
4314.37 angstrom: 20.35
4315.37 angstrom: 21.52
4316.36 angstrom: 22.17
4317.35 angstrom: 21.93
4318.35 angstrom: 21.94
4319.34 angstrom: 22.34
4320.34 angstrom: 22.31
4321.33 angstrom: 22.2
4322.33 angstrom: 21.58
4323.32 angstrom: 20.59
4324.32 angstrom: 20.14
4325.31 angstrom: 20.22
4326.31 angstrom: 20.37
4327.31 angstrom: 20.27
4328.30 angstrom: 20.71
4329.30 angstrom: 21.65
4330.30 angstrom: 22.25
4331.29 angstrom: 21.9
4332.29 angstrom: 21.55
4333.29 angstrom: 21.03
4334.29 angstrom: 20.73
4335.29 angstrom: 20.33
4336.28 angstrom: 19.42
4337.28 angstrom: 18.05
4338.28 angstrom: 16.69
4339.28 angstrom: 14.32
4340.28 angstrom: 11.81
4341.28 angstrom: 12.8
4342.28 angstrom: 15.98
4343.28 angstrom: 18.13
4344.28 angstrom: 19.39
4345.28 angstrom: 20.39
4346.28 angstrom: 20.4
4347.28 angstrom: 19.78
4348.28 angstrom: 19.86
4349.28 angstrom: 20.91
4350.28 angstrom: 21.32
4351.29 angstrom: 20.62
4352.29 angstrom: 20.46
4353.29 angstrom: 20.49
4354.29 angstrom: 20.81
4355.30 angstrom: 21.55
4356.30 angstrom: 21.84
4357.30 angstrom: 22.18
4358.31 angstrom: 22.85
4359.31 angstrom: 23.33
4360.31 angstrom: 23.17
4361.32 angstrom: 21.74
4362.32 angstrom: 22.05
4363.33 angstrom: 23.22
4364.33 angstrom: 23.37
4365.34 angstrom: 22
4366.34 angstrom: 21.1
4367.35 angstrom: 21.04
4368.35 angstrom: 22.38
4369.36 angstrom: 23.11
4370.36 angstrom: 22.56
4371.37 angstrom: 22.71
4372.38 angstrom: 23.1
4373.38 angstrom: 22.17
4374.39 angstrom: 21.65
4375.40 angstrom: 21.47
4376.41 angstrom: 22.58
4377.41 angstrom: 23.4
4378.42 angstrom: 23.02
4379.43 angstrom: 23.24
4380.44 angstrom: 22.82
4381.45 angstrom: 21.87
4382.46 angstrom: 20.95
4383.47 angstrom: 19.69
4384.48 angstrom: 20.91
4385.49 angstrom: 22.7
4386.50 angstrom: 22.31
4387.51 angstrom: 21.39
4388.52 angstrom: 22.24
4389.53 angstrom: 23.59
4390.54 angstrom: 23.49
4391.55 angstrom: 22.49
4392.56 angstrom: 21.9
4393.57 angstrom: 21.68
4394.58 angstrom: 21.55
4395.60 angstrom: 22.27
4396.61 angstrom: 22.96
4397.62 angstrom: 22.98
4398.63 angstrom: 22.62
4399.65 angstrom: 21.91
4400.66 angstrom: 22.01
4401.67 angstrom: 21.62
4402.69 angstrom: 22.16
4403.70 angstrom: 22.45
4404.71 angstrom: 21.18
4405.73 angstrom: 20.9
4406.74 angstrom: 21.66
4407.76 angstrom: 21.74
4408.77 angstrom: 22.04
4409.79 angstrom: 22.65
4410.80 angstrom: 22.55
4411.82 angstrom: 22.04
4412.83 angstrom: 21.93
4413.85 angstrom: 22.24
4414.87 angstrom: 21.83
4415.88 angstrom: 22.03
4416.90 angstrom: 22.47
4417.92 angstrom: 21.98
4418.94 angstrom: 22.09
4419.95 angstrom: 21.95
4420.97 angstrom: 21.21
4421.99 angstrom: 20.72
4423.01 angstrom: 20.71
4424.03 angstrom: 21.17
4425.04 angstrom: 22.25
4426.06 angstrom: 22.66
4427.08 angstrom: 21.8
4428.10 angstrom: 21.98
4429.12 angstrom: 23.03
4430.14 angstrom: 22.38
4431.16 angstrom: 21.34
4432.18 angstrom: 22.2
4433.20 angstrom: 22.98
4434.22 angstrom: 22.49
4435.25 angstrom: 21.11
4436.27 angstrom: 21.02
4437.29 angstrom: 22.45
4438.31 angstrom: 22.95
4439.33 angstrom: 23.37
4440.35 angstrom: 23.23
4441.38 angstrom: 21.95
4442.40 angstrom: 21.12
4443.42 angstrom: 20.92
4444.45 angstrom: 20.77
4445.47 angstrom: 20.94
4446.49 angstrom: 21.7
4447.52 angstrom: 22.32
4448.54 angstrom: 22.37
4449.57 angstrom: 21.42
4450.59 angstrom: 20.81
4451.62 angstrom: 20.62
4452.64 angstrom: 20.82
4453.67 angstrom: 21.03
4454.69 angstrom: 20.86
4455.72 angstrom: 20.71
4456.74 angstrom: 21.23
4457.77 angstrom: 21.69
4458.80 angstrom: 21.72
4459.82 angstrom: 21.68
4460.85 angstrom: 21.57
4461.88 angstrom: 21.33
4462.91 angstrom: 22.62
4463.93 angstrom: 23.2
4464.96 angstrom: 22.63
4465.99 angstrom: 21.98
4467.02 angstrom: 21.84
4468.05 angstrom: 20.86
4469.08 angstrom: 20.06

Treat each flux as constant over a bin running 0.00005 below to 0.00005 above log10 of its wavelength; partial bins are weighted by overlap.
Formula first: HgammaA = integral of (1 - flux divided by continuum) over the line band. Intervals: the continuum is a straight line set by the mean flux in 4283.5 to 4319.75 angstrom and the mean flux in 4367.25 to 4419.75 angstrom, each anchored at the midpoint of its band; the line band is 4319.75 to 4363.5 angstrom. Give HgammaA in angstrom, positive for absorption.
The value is 2.55 angstrom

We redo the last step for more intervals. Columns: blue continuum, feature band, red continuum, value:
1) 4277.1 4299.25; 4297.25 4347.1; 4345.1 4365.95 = 3.9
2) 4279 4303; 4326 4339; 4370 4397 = 0.9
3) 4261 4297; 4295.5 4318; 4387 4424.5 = 1.3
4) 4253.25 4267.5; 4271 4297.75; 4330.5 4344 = -1.2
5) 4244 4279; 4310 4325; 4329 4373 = -0.1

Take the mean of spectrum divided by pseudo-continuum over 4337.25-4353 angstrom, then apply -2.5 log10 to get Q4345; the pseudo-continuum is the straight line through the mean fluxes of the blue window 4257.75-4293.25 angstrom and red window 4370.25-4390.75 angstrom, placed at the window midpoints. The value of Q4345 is 0.21 mag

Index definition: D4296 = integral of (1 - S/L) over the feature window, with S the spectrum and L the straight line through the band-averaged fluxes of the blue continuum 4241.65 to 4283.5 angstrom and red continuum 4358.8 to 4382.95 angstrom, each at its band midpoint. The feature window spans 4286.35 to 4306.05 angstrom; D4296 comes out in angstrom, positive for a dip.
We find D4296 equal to 1.24 angstrom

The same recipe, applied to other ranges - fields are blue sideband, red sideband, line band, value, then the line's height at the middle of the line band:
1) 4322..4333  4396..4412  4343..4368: 0.1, 21.4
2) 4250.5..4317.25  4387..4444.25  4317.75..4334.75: 0.3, 21.7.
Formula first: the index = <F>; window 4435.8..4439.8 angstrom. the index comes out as 22.5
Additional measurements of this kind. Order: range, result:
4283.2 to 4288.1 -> 22.2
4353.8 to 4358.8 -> 21.8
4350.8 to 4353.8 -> 20.6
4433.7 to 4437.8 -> 21.7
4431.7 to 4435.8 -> 22.2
